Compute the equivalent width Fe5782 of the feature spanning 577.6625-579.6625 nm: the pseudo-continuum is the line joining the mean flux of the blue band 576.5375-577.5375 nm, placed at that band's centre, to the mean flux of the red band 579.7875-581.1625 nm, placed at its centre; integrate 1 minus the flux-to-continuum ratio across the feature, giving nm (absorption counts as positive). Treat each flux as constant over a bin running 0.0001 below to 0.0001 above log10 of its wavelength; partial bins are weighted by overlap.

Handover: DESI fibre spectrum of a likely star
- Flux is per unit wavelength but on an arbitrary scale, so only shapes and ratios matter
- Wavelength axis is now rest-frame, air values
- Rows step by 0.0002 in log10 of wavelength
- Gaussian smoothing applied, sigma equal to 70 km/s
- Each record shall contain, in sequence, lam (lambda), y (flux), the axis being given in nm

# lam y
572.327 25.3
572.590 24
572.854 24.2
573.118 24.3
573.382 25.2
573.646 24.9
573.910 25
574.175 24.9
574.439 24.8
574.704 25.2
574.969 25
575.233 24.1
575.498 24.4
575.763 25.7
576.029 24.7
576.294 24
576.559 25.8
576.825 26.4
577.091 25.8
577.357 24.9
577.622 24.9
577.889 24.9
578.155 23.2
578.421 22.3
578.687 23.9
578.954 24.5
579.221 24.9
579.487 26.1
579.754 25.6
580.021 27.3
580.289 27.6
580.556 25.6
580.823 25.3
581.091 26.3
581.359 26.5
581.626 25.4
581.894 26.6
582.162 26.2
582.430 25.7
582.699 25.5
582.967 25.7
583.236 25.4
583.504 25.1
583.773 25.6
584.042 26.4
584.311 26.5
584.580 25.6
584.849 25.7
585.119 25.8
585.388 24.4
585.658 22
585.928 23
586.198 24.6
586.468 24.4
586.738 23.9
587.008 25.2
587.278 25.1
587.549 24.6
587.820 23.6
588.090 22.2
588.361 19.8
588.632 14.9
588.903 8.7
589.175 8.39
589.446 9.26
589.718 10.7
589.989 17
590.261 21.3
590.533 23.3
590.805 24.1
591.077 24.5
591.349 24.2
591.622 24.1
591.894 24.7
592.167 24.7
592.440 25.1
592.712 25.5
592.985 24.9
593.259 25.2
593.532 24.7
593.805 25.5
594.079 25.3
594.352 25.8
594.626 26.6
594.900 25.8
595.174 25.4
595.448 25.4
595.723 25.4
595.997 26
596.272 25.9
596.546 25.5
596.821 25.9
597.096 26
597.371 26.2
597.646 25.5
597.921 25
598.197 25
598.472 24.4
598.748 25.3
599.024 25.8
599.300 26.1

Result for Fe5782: 0.13 nm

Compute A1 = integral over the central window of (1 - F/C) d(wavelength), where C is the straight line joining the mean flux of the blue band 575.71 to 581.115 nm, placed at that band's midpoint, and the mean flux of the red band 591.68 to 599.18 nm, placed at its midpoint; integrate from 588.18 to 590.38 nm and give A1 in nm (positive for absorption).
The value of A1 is 0.995 nm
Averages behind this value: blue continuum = 25.2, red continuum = 25.4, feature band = 13.9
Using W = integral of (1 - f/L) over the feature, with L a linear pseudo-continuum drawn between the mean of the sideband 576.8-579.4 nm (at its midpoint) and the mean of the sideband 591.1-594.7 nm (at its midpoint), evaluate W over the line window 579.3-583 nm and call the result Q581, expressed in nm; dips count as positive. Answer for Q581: -0.22 nm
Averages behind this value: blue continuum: 24.5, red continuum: 25.1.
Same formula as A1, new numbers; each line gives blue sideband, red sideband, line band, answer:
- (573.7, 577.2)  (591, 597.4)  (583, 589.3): 0.63 nm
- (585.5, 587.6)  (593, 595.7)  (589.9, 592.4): 0.16 nm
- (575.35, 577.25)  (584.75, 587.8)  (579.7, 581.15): -0.08 nm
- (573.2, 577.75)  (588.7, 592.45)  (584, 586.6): -0.45 nm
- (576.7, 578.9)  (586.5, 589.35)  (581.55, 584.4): -0.49 nm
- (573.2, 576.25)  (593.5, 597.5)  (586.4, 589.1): 0.48 nm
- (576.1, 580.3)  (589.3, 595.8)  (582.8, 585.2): -0.14 nm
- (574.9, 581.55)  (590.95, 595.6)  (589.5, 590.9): 0.37 nm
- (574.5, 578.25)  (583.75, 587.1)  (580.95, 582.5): -0.08 nm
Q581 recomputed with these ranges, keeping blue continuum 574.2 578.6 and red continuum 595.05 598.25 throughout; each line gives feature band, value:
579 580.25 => -0.06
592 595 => 0.01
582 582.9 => -0.03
